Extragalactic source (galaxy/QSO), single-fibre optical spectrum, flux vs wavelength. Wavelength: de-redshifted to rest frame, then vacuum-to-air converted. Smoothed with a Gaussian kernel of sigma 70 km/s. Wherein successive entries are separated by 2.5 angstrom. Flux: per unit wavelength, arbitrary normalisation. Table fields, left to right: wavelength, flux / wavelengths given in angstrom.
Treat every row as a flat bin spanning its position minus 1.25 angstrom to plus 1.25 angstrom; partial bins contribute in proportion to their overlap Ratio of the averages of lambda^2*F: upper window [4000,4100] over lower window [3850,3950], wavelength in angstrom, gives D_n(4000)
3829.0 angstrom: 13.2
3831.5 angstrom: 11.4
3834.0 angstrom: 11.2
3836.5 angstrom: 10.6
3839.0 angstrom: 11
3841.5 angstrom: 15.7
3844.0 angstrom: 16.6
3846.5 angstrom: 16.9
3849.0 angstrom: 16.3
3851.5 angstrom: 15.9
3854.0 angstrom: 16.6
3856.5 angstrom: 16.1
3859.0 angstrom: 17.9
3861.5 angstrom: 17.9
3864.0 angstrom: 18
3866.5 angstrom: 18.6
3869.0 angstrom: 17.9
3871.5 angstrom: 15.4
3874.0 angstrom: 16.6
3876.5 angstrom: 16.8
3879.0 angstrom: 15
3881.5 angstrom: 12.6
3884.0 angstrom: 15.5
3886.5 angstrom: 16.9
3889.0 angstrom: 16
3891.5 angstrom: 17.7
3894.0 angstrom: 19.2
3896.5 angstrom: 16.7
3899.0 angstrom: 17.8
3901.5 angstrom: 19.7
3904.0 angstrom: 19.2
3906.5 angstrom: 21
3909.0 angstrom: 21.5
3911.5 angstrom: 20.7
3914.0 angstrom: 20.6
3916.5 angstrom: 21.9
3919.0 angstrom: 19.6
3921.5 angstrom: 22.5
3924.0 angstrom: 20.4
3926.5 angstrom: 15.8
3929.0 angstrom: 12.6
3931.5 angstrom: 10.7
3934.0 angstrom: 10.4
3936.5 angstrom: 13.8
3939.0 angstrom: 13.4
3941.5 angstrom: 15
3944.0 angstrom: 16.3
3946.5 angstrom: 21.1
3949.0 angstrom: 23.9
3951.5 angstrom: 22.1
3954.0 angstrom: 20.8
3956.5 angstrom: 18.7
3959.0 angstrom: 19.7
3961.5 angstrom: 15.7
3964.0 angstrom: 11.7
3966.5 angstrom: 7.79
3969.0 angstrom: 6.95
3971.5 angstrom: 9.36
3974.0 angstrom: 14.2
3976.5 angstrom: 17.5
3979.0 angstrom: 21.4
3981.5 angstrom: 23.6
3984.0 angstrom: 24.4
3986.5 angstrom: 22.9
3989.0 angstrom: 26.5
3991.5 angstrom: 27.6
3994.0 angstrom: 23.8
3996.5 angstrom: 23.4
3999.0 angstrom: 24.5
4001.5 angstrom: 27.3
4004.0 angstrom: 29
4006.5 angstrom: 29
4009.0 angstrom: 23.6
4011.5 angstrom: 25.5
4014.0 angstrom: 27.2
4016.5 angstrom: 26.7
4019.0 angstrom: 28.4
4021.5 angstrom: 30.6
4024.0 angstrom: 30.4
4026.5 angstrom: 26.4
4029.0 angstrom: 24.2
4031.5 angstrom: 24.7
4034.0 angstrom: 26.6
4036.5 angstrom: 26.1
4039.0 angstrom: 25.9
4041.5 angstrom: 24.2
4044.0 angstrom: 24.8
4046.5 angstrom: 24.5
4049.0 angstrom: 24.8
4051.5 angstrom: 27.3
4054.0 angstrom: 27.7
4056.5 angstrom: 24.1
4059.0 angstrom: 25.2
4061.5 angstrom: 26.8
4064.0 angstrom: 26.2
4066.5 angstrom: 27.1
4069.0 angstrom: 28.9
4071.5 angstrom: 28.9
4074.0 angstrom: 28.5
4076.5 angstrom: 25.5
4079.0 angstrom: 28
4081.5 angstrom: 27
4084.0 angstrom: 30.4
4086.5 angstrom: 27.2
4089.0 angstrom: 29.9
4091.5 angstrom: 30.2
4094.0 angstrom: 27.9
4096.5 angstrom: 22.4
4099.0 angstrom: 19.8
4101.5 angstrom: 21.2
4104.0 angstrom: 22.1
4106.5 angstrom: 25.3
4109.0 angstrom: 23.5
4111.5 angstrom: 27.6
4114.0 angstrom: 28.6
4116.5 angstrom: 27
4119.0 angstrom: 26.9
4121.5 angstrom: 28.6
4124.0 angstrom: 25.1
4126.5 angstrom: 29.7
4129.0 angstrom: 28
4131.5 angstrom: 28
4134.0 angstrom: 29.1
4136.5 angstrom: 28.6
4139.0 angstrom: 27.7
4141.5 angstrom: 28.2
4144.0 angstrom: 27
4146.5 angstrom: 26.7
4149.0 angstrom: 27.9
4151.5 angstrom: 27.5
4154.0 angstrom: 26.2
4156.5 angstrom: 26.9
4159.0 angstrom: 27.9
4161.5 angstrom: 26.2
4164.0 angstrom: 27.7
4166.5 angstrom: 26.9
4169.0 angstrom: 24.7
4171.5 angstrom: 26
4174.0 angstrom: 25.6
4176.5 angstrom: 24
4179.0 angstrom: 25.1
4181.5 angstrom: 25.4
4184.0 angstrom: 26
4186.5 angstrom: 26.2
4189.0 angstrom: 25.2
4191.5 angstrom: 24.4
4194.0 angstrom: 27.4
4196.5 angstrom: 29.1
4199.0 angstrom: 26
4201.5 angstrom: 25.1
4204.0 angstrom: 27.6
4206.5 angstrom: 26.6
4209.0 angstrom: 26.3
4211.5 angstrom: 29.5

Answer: 1.7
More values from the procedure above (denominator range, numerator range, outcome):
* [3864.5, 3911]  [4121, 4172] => 1.78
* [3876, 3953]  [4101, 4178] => 1.69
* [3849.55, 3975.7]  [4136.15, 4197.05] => 1.79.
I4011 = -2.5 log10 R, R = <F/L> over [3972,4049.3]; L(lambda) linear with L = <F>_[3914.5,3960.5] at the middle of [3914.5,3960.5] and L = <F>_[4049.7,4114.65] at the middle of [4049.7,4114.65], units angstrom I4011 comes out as -0.13 mag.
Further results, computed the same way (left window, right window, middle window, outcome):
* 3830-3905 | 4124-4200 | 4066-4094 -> -0.19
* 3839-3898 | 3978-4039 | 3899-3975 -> 0.23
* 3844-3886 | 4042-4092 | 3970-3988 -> 0.19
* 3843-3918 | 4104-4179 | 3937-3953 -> 0.09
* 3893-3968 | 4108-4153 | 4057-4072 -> -0.11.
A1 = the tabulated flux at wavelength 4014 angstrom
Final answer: 27.2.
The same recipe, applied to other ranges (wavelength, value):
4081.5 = 27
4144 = 27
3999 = 24.5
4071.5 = 28.9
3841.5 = 15.7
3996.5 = 23.4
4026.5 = 26.4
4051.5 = 27.3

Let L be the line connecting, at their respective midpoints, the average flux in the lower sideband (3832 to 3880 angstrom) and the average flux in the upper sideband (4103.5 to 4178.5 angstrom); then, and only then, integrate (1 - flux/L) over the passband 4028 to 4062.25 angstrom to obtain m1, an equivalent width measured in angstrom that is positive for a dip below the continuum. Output -3.5 angstrom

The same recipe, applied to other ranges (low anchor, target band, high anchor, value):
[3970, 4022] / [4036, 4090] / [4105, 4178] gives -3.0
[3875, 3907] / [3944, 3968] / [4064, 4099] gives 3.3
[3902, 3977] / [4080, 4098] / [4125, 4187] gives -3.0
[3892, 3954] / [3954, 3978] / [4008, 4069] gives 8.1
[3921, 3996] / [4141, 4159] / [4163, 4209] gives -1.8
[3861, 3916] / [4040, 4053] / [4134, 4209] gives -1.4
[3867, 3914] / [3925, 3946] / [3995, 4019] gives 7.2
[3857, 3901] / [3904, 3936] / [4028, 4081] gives 1.5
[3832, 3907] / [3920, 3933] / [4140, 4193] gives 1.3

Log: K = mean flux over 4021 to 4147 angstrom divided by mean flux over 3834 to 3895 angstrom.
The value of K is 1.7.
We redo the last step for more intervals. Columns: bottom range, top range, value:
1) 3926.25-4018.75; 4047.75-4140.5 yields 1.36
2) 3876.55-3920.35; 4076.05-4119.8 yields 1.43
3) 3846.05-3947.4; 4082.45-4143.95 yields 1.56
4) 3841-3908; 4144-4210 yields 1.54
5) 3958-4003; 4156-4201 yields 1.35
